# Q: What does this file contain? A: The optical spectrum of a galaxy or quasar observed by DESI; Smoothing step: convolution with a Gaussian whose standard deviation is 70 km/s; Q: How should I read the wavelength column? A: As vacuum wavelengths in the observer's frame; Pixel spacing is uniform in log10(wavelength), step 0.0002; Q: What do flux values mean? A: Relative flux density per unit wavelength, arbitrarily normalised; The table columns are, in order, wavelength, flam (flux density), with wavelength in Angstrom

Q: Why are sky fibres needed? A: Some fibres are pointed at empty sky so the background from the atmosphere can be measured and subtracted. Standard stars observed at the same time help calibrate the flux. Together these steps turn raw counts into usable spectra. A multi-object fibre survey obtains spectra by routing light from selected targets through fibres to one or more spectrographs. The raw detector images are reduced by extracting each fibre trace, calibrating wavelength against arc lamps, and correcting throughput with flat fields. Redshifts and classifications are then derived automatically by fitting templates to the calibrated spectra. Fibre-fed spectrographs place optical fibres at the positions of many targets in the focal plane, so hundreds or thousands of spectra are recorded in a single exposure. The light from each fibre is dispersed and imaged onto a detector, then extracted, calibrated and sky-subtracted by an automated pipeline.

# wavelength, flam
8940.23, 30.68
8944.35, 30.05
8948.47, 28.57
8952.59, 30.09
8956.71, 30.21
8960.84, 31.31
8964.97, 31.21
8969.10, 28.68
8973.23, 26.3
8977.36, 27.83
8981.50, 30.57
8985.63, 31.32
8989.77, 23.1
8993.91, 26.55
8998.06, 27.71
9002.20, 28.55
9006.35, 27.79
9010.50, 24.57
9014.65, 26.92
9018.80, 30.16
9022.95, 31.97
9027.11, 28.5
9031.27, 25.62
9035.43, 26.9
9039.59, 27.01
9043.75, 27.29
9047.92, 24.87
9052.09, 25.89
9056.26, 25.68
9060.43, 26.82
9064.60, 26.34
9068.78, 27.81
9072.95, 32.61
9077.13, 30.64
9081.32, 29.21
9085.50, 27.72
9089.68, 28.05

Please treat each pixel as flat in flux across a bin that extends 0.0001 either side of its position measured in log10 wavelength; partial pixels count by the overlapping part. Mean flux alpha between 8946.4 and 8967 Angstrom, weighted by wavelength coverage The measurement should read 30.3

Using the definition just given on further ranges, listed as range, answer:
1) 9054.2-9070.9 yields 26.7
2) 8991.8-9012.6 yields 27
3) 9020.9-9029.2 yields 30.2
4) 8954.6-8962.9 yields 30.8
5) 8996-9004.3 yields 28.1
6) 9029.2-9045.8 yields 26.7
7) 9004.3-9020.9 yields 27.4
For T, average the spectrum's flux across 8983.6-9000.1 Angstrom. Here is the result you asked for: 27.1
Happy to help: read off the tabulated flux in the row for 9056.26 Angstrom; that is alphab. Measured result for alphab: 25.68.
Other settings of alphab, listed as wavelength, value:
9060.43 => 26.82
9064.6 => 26.34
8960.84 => 31.31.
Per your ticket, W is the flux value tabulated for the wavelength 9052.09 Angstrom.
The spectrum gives 25.89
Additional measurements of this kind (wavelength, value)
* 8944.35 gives 30.05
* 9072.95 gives 32.61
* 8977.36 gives 27.83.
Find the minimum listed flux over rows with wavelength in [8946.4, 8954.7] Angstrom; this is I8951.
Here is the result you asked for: 28.57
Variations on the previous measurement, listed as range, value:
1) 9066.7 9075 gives 27.81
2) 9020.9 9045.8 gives 25.62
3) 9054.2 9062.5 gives 25.68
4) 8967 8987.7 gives 26.3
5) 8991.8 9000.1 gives 26.55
